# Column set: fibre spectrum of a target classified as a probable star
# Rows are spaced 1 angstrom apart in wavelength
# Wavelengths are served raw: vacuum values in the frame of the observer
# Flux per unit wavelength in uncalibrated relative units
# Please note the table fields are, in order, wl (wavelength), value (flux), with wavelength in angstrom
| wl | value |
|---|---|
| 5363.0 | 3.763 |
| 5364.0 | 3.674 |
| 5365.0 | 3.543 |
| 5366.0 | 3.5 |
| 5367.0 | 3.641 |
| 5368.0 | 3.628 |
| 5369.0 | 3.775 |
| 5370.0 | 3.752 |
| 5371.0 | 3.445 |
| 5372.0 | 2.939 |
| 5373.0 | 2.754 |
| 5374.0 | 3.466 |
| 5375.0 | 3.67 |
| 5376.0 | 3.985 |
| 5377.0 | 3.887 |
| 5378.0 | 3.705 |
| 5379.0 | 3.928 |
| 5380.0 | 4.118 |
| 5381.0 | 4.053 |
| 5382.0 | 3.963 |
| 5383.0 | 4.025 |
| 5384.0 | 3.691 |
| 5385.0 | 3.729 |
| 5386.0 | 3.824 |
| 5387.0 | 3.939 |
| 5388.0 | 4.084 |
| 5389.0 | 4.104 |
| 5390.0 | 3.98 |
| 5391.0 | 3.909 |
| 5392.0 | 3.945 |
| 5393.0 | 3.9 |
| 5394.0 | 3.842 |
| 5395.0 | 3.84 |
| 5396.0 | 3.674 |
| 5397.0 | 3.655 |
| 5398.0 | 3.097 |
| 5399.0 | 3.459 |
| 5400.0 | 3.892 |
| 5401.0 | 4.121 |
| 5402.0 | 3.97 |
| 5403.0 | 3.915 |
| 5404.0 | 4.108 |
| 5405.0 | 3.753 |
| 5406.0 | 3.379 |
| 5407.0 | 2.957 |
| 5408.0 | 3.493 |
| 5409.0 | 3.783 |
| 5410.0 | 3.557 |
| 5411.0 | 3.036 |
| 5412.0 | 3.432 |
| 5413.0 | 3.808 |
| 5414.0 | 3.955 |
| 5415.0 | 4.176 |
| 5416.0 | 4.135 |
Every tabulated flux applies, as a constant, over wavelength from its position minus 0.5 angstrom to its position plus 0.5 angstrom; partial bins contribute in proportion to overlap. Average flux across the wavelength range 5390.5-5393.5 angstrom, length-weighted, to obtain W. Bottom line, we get 3.92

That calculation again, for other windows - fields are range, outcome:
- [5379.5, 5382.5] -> 4.04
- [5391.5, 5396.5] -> 3.84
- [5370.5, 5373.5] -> 3.05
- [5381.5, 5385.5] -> 3.85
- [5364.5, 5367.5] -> 3.56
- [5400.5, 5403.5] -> 4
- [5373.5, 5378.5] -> 3.74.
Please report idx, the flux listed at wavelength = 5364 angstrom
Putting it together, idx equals 3.674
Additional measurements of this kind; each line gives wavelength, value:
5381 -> 4.053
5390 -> 3.98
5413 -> 3.808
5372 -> 2.939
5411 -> 3.036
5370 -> 3.752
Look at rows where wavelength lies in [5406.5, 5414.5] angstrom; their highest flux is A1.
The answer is 3.955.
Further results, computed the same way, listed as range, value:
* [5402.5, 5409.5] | 4.108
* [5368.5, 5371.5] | 3.775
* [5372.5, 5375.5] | 3.67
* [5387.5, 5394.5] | 4.104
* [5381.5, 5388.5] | 4.084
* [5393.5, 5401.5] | 4.121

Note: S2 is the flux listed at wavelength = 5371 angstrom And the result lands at 3.445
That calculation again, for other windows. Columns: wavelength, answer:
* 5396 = 3.674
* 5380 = 4.118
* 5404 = 4.108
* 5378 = 3.705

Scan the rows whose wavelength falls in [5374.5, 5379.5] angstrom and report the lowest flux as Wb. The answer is 3.67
